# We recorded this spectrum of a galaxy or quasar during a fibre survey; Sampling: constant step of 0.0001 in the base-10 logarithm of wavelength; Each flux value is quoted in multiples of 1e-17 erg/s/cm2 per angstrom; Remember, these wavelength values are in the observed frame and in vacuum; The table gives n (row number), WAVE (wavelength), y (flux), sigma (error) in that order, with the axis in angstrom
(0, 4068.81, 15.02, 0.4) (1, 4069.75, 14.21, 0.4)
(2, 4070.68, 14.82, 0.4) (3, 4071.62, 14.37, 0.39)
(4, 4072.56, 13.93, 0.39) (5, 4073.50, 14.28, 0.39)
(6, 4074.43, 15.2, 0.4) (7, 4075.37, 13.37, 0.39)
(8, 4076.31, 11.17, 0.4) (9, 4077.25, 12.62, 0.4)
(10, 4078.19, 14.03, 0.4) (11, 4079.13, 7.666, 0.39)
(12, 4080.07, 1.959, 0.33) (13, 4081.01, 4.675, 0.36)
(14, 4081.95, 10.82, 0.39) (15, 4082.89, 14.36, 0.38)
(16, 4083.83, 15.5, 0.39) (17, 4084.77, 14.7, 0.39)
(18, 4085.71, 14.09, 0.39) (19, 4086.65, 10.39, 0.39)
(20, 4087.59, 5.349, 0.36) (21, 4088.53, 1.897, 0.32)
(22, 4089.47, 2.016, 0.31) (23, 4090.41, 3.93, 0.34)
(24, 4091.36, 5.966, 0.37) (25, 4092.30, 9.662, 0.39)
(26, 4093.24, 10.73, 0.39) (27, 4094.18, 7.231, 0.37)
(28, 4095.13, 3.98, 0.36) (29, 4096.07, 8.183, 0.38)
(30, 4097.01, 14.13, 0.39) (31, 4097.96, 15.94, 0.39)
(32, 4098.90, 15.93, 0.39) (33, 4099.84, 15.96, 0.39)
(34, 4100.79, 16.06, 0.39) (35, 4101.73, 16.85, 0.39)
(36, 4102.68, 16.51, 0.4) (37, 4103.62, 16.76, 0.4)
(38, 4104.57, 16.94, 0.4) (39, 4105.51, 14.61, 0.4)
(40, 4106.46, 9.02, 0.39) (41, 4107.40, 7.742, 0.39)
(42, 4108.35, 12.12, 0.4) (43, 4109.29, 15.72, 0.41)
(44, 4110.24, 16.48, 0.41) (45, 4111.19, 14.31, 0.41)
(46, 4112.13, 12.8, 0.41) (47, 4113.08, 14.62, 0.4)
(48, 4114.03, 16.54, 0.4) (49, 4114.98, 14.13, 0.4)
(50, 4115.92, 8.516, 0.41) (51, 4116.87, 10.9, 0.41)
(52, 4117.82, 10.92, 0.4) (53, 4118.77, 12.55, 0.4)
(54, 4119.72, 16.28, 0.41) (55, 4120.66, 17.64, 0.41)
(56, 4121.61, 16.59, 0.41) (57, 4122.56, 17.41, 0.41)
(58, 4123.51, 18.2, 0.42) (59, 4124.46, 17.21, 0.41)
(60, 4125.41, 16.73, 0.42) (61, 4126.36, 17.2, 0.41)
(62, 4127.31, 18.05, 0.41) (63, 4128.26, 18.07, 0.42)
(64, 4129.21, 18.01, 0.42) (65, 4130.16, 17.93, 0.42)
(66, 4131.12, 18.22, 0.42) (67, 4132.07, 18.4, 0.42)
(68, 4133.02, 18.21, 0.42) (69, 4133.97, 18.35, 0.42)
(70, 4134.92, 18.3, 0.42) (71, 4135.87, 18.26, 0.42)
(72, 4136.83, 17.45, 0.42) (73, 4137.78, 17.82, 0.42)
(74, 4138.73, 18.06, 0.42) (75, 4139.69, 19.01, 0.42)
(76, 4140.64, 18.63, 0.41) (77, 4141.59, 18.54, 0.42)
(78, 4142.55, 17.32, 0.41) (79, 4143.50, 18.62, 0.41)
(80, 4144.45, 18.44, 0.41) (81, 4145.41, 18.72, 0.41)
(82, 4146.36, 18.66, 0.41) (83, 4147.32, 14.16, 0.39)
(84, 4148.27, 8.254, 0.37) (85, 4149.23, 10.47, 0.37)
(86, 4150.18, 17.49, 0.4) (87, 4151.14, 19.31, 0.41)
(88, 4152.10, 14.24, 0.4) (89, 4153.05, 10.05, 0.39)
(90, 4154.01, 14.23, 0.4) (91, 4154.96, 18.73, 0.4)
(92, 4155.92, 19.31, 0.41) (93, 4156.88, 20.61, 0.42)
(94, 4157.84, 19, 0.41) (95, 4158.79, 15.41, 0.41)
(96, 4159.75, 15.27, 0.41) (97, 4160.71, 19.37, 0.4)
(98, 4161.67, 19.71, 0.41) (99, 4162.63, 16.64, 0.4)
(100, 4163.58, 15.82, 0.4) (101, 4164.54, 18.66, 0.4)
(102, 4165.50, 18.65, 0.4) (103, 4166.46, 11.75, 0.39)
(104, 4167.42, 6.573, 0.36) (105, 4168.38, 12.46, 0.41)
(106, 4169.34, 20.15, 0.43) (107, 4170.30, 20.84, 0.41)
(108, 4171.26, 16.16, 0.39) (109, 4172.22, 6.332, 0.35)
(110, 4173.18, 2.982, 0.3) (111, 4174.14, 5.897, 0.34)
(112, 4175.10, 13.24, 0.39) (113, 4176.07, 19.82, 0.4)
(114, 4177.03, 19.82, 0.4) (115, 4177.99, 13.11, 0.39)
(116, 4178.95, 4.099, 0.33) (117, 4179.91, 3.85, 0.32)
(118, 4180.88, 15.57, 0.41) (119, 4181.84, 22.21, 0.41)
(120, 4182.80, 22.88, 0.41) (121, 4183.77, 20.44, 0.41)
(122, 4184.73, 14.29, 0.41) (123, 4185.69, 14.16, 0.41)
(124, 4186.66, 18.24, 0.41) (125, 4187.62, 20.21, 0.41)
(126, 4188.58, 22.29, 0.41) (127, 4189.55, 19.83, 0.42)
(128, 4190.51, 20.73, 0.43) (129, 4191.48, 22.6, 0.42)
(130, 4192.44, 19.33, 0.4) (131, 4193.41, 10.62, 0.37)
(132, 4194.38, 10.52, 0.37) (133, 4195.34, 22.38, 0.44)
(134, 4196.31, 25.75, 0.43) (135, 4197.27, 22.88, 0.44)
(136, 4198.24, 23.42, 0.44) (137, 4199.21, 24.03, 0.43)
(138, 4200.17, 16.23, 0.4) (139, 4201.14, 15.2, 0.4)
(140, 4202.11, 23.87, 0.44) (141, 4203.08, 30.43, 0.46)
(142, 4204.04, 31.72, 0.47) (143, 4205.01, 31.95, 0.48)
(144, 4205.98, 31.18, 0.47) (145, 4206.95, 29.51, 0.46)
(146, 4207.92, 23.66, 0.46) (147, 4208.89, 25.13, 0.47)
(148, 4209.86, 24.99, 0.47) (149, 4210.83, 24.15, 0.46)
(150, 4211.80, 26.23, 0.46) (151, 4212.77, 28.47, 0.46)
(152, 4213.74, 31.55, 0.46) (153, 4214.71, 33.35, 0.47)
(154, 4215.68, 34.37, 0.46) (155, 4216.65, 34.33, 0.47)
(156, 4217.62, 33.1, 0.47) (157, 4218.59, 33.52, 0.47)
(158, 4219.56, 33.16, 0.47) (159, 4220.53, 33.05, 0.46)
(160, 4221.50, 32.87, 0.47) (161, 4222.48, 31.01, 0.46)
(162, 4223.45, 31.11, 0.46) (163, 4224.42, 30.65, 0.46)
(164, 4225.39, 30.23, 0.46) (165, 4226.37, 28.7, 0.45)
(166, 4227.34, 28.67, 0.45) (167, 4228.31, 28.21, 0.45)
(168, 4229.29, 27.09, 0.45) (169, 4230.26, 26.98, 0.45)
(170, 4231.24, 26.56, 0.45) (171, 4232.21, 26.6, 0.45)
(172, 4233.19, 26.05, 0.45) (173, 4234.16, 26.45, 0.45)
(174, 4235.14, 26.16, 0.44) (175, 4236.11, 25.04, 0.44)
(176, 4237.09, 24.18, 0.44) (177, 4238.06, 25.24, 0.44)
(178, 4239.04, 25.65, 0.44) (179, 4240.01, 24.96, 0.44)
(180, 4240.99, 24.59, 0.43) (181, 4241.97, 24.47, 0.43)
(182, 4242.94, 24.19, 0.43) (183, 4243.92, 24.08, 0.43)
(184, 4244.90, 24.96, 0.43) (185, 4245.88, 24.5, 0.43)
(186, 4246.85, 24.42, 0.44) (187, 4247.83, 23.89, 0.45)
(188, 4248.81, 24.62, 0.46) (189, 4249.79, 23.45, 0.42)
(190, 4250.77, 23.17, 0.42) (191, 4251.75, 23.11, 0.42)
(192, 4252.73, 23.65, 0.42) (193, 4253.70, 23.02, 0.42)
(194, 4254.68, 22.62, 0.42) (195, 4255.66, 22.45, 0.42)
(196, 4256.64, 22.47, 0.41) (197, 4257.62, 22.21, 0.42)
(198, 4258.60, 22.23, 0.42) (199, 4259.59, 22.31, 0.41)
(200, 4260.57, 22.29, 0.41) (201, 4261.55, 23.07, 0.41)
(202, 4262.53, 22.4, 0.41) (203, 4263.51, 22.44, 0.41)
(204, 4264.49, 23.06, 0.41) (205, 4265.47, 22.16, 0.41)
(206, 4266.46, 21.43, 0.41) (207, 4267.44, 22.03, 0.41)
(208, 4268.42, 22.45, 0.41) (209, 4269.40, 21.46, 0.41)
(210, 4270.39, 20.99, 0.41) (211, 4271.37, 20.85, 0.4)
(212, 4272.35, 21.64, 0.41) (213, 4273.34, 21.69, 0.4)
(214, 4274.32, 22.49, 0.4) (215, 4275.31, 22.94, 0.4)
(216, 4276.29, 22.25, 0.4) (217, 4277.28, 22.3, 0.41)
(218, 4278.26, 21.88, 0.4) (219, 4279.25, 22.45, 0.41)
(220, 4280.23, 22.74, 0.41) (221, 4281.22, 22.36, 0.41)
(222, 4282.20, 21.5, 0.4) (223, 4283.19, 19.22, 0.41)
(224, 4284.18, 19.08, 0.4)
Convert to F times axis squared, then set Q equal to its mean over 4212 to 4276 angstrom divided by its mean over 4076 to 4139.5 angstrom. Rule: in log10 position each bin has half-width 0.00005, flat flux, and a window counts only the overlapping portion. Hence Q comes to 2.0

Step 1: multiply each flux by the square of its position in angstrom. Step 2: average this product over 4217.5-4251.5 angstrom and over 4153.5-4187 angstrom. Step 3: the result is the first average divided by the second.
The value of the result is 1.8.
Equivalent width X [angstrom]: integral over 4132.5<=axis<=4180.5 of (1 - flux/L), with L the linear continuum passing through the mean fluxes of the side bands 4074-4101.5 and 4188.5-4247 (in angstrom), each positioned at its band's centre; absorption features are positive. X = 7.36 angstrom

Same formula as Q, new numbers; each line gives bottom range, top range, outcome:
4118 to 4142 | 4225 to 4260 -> 1.50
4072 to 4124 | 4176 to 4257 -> 2.11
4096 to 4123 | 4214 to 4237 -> 2.20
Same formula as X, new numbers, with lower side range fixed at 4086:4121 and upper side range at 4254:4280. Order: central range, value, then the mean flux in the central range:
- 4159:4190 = 1.9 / 15.3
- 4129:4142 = -4.1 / 18.2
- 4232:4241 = -2.3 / 25.5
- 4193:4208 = -4.4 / 23.4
